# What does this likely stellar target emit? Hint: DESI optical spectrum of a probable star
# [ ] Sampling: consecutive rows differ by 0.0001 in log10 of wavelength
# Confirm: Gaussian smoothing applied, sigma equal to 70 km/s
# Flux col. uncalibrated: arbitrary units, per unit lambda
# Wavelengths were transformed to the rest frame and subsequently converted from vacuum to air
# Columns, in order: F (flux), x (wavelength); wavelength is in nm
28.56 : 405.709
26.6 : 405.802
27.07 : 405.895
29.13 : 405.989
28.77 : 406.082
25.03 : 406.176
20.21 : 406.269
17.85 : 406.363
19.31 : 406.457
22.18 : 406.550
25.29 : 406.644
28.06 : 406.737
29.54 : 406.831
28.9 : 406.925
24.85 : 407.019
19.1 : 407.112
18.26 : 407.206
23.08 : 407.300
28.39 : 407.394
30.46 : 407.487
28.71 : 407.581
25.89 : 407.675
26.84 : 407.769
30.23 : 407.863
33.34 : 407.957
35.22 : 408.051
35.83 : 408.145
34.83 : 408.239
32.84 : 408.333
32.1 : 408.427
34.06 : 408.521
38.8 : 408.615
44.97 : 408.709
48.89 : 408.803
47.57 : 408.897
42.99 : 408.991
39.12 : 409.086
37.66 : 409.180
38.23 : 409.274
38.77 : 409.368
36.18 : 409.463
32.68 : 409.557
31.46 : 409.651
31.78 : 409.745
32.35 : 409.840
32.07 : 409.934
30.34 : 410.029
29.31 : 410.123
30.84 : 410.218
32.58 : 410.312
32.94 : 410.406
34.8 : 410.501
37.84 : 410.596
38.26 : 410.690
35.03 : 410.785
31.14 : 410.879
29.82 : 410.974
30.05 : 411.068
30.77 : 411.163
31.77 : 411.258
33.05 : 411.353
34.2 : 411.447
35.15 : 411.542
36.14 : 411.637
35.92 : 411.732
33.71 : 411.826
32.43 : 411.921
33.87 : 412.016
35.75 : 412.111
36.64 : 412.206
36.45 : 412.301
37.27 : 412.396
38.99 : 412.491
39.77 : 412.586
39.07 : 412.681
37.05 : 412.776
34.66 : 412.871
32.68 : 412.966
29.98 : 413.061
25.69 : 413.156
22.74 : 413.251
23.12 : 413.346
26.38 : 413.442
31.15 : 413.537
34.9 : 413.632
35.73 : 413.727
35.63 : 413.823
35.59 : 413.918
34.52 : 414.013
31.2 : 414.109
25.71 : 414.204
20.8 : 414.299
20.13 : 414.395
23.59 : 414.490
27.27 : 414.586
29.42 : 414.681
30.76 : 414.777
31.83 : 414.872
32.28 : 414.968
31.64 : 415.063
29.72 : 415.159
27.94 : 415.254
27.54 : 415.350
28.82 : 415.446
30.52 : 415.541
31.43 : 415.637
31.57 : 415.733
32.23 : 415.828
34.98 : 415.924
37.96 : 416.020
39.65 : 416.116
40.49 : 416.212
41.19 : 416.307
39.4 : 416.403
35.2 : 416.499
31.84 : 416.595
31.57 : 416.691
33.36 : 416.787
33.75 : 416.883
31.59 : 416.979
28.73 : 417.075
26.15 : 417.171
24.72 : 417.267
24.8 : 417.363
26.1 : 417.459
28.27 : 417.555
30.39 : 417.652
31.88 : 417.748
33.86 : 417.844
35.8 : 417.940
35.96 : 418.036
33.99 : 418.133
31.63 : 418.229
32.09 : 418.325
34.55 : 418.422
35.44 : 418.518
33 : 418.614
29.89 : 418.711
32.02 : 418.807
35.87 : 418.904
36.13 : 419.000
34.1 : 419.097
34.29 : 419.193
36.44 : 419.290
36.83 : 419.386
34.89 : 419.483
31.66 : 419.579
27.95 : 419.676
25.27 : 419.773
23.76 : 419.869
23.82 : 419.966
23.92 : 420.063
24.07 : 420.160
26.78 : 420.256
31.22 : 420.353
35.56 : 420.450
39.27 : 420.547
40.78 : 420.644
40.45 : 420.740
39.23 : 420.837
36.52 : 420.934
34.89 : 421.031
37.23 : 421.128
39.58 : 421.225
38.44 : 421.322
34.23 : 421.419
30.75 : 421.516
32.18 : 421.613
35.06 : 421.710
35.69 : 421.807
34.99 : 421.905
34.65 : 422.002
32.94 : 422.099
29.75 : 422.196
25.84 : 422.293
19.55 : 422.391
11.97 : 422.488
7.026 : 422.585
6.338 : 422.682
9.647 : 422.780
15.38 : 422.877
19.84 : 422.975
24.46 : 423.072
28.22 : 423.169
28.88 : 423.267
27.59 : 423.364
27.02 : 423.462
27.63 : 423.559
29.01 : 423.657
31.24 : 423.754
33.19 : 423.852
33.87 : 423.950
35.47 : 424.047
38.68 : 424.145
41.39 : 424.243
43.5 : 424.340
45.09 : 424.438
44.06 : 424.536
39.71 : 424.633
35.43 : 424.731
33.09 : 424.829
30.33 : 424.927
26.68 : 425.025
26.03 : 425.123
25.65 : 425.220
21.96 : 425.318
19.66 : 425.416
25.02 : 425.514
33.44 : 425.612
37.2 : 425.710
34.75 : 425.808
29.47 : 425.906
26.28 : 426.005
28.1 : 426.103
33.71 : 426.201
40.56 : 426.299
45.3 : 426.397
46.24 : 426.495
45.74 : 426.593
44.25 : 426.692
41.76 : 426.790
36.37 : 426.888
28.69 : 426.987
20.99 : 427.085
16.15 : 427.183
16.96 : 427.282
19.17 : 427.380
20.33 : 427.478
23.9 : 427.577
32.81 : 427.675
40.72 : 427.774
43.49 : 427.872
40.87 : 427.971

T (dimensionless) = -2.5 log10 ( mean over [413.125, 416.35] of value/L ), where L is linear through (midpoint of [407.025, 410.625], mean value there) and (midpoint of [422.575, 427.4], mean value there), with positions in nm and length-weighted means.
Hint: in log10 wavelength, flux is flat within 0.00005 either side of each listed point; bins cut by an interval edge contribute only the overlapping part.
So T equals 0.05 mag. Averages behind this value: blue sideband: 33.3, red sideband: 30.4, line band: 30.7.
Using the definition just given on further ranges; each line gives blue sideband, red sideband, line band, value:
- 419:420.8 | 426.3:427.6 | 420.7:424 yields 0.117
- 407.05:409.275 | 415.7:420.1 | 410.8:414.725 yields 0.034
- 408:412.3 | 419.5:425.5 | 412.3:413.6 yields 0.053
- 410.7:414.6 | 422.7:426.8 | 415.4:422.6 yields -0.005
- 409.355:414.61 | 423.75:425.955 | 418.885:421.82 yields -0.013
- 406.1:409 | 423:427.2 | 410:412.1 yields -0.093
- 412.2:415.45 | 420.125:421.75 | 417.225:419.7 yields 0.042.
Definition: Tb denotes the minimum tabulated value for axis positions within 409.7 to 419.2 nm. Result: 20.13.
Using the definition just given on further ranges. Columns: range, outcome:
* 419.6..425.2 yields 6.338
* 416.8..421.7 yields 23.76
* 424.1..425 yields 30.33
